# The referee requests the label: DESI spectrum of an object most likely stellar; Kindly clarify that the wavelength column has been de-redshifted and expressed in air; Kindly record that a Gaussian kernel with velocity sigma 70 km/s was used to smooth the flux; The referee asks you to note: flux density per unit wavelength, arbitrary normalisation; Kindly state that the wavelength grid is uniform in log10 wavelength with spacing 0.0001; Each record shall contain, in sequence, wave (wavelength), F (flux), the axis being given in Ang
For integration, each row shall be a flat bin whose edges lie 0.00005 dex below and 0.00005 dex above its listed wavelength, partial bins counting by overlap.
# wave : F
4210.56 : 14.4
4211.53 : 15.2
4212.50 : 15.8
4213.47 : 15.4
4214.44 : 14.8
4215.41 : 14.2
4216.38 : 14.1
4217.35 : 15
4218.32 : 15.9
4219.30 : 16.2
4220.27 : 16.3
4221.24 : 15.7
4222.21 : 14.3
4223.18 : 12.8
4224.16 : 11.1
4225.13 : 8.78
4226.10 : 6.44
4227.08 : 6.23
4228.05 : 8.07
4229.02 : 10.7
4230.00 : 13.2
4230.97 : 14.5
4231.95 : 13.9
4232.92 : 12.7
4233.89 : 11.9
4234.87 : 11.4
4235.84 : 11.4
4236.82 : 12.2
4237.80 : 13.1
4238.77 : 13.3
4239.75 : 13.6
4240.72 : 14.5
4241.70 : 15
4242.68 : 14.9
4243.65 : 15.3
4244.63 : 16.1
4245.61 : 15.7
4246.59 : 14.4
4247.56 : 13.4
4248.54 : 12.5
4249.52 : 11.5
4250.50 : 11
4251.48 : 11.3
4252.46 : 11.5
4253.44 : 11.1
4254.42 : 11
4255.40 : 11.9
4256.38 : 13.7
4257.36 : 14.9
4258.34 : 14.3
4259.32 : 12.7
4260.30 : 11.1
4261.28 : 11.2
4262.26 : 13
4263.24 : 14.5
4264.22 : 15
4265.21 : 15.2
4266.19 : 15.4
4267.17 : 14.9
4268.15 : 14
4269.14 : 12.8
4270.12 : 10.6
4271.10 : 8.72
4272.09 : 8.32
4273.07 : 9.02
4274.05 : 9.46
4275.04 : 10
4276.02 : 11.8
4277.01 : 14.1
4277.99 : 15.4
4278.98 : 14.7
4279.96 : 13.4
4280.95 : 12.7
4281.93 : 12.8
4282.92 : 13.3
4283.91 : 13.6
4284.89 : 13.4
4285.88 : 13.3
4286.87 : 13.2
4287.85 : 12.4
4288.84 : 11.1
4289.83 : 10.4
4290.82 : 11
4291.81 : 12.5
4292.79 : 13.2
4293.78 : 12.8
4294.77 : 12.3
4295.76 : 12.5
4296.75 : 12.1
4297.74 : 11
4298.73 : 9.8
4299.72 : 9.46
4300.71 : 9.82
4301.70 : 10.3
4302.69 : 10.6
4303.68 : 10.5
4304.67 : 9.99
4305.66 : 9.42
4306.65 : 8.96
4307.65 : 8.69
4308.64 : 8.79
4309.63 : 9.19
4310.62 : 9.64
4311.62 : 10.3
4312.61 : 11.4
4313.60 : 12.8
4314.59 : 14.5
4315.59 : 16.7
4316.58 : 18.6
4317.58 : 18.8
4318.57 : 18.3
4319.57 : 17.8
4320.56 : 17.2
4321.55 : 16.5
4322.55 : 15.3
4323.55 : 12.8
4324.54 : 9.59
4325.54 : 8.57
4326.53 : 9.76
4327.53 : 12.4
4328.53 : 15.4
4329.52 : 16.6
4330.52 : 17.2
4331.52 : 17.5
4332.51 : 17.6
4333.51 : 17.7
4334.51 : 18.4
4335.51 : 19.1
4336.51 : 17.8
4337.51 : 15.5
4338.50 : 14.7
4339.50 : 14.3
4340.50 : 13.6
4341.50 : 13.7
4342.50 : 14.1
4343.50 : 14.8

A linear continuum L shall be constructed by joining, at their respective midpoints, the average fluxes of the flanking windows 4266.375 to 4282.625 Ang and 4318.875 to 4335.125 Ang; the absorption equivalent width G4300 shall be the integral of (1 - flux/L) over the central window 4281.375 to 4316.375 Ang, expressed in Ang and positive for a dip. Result 4.98 Ang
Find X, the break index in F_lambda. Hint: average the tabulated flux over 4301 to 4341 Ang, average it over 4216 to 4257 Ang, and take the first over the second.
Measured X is 1.08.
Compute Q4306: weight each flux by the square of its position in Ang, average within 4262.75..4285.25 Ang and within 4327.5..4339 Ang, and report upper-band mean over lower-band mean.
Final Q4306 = 1.36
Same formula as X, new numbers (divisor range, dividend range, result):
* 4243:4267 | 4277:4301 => 0.93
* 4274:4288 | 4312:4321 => 1.24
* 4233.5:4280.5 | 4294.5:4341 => 1.04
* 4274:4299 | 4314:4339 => 1.26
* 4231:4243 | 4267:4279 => 0.88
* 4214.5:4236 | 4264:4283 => 1.00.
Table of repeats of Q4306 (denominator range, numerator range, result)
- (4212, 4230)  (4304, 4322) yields 1.07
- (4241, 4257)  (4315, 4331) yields 1.19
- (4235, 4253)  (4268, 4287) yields 0.93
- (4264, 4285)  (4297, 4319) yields 0.94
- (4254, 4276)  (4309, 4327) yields 1.14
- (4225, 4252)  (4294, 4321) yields 1.01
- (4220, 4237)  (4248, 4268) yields 1.12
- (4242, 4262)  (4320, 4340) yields 1.21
